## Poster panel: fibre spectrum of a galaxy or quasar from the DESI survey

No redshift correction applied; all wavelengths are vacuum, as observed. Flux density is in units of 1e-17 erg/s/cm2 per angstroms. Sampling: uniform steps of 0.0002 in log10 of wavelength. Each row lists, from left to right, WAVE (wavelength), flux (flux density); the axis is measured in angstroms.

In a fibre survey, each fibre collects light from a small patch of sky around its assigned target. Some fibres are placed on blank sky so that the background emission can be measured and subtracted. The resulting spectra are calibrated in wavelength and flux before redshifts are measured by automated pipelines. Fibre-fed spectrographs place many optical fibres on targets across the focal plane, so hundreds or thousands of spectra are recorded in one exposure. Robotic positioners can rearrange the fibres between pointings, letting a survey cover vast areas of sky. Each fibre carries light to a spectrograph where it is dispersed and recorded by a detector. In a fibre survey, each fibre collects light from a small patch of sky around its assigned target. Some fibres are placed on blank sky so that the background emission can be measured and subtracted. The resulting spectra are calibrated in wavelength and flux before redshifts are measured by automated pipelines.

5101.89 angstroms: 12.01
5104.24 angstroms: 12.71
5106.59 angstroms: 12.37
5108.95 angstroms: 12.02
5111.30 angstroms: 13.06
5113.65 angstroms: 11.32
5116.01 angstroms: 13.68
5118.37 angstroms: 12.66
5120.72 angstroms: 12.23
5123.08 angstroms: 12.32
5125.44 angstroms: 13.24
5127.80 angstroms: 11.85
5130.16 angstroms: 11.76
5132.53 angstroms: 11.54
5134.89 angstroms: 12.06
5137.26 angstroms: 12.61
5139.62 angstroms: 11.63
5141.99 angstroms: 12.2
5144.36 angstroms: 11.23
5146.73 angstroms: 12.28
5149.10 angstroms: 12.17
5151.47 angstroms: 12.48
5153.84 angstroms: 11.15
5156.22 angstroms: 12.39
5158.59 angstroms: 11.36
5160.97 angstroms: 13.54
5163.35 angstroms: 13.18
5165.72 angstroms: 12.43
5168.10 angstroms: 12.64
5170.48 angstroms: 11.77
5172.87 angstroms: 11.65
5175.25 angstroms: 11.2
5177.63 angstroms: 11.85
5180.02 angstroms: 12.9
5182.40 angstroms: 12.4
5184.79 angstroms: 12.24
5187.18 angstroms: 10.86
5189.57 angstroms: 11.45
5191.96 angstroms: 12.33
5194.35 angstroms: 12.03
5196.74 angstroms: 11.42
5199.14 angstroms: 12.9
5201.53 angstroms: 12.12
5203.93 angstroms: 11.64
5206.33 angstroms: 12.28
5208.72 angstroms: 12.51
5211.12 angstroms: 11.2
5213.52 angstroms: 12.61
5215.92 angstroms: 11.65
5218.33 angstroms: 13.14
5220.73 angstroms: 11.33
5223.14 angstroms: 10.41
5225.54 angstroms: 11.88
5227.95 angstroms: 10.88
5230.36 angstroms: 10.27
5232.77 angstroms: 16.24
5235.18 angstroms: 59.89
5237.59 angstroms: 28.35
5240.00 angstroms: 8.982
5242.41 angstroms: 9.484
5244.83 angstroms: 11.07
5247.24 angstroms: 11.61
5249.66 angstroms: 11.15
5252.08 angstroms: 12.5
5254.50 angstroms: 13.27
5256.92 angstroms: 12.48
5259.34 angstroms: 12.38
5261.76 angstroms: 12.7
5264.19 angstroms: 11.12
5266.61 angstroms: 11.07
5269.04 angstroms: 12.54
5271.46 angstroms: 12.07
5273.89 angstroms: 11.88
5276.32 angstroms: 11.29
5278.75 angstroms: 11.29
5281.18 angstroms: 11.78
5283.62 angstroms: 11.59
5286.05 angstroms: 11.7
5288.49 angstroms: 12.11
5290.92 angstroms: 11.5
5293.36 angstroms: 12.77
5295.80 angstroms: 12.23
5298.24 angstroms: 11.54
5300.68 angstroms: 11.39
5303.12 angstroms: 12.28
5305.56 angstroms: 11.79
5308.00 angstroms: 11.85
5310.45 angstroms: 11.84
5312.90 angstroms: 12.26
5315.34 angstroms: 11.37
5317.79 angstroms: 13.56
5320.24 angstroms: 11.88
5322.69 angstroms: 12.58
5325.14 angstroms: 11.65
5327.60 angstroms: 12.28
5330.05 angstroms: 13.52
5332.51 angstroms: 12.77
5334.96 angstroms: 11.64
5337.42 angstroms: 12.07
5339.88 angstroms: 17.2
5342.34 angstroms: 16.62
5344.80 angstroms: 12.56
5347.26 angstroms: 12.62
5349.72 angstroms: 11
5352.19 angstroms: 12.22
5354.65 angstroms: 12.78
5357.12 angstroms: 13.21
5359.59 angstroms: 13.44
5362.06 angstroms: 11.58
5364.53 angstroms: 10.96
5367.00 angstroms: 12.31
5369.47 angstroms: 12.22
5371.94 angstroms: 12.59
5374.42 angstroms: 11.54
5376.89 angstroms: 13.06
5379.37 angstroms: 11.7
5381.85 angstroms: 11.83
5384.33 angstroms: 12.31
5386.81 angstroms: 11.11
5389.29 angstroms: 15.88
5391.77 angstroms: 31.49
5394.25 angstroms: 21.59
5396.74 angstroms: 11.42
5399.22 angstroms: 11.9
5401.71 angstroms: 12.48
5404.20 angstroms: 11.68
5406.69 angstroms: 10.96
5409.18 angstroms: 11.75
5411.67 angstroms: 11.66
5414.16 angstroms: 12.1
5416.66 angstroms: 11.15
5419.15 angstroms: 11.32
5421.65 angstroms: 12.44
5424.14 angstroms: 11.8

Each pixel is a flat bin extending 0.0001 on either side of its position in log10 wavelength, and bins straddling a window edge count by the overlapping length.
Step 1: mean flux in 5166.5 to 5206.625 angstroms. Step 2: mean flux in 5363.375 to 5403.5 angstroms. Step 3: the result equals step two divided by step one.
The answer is 1.2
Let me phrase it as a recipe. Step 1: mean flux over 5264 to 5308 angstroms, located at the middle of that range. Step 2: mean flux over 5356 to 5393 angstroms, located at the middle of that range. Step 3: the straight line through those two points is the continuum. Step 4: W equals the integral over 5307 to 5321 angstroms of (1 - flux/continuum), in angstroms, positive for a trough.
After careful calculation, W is 0.3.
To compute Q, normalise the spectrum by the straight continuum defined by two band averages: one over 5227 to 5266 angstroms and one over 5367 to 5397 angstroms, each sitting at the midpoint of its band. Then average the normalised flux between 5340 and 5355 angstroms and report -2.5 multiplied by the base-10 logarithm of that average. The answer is 0.13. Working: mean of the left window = 15.7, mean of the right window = 14.7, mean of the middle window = 13.3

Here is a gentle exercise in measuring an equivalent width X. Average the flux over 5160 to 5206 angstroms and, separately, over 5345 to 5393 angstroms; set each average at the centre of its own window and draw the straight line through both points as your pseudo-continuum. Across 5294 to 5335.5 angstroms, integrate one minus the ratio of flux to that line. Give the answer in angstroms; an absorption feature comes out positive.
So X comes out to 2.7 angstroms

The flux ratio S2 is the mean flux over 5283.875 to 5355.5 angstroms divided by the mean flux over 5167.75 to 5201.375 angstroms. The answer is 1.04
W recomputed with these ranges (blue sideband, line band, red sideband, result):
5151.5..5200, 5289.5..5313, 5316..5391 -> 1.2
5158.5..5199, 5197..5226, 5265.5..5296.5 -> 0.2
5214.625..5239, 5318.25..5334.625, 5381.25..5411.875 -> 3.7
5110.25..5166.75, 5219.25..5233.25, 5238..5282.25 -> 0.4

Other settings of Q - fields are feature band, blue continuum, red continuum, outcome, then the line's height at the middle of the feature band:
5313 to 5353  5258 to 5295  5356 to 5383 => -0.066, 12.1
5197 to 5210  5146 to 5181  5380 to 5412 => 0.030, 12.6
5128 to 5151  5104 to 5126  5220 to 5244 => 0.143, 13.6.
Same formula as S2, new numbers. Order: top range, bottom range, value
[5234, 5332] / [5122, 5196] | 1.11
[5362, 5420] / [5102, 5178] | 1.08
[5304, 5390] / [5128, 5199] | 1.04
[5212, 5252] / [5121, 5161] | 1.28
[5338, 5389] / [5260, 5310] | 1.07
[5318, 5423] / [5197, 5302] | 0.98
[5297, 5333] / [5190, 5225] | 1.02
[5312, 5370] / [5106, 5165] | 1.04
